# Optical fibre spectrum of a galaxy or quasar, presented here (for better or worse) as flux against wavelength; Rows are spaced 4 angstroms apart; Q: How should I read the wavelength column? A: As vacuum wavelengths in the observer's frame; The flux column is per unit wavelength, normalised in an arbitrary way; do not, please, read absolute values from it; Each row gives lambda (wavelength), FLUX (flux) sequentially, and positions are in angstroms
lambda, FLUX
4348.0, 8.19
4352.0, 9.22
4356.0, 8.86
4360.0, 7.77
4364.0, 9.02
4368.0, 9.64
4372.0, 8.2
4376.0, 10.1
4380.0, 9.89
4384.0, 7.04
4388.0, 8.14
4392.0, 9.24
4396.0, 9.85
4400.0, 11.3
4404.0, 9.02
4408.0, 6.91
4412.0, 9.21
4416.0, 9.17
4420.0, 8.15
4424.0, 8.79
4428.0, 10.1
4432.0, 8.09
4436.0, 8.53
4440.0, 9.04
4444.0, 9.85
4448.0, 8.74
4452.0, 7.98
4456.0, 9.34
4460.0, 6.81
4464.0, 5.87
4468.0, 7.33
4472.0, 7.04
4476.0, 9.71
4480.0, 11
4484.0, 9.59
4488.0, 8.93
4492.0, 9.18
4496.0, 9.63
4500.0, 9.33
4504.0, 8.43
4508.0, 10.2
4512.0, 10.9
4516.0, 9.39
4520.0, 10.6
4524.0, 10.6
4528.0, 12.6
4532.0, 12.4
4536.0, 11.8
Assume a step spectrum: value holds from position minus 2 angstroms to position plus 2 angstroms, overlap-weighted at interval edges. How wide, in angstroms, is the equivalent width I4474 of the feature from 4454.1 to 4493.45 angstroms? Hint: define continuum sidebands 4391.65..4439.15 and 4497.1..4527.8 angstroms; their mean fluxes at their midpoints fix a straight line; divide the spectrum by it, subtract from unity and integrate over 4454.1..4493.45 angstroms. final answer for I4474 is 4.9 angstroms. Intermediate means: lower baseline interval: 9.02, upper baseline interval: 10.1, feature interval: 8.47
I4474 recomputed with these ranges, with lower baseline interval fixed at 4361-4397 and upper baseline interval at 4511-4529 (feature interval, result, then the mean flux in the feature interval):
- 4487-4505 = 2.2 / 9.15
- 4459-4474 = 4.9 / 6.76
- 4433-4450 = 1.3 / 8.98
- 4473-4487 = 0.6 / 9.8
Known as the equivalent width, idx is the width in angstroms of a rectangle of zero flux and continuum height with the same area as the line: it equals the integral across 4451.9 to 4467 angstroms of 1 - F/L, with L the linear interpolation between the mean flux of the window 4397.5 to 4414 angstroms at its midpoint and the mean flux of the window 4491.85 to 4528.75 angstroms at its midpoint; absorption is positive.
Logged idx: 3.4 angstroms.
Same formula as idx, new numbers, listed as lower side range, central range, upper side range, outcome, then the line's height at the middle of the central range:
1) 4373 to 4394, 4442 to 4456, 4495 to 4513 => 0.5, 9.28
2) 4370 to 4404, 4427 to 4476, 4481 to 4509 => 5.5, 9.3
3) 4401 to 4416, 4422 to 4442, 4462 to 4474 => -2.5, 7.92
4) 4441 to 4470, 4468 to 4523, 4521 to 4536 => 3.2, 10.1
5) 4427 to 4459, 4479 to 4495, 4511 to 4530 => 0.6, 9.97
